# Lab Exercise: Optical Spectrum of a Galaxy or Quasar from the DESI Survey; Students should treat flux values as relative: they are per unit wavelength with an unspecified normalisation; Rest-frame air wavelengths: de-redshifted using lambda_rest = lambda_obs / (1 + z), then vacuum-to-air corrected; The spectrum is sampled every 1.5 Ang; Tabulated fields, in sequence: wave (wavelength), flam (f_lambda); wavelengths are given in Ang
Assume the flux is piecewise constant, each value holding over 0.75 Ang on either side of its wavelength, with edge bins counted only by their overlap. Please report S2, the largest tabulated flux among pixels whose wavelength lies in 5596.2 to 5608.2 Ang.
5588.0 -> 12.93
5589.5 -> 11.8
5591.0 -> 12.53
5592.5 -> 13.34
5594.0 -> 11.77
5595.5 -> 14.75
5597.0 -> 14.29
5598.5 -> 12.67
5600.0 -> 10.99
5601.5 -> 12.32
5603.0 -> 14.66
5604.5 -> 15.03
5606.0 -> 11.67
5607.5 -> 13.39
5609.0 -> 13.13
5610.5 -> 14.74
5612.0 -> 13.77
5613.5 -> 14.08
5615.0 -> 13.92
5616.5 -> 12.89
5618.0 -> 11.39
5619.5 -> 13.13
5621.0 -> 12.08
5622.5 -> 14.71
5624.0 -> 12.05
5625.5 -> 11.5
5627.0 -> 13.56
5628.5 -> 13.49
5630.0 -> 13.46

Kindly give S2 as 15.03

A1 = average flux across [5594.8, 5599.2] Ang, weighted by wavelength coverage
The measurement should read 13.9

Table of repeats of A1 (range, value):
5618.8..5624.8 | 13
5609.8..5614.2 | 14.2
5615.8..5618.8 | 12.1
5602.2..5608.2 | 13.7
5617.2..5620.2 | 12.3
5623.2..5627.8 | 12.4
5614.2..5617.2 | 13.4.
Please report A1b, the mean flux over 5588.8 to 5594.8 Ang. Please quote 12.4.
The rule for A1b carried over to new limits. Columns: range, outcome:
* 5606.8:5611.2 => 13.7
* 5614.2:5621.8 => 12.7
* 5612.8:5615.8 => 14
